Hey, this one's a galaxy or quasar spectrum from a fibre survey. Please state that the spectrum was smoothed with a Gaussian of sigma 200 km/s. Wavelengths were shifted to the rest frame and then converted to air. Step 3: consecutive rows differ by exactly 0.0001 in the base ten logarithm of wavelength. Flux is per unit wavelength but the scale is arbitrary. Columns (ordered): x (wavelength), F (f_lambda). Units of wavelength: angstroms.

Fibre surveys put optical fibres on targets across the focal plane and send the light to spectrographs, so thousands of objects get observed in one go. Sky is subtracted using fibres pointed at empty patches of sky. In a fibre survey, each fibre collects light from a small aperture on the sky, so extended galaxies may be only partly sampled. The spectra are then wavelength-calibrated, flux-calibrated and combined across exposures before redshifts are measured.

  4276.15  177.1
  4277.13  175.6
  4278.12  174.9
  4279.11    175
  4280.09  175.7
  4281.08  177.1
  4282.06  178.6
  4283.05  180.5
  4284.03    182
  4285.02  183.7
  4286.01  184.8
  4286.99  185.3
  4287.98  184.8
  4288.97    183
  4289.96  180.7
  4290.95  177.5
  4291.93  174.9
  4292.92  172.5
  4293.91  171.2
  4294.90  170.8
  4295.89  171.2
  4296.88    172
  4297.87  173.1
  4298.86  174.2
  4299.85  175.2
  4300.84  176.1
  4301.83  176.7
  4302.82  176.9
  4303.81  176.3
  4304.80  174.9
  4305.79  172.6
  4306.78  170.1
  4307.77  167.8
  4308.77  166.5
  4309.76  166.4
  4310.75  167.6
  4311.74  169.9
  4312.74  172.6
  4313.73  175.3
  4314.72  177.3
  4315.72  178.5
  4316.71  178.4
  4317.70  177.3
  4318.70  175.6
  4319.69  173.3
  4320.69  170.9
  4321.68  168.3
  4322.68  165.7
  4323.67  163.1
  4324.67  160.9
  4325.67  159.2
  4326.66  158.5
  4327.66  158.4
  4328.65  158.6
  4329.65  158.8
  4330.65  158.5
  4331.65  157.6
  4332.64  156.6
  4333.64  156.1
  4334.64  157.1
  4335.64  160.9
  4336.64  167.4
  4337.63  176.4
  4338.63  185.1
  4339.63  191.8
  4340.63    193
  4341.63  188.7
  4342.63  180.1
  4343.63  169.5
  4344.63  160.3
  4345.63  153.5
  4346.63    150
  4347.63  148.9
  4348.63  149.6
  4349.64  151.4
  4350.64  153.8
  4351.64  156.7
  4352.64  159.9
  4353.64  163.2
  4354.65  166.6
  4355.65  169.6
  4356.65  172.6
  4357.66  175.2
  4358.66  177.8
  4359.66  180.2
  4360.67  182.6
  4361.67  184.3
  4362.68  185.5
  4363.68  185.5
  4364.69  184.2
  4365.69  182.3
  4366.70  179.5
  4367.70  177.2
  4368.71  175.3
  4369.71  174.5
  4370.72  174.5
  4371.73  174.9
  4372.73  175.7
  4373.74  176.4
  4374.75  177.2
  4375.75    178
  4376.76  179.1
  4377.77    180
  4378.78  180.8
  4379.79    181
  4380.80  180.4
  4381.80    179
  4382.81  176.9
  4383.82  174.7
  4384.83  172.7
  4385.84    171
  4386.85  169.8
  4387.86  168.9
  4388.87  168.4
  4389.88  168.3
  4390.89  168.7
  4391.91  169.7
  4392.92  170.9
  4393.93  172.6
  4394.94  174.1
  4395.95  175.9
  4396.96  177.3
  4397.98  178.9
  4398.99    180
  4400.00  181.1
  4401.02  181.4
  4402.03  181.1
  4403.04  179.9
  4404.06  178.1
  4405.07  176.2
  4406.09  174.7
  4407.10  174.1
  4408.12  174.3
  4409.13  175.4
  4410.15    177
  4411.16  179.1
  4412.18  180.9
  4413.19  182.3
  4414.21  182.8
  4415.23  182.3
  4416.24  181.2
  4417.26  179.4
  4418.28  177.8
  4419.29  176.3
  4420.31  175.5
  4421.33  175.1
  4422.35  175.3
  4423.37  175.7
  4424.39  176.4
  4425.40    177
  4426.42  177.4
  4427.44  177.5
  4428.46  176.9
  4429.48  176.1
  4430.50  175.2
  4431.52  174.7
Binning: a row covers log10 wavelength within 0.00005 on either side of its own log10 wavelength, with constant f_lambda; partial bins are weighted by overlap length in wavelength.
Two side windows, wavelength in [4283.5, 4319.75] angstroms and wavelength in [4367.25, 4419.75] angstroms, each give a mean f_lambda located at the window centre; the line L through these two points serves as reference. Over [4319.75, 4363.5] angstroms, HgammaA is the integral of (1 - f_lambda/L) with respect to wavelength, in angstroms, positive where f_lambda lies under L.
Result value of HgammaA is 2.3 angstroms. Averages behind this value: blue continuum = 175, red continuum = 177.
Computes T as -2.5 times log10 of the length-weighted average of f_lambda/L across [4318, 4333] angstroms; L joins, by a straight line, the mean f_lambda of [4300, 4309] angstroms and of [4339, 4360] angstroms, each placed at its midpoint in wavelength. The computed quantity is 0.05 mag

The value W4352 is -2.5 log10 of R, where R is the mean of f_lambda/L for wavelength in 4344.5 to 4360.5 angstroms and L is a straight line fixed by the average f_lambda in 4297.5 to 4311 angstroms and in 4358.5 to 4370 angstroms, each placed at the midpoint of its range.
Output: 0.109 mag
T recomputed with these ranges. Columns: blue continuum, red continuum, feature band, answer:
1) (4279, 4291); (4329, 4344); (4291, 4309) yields 0.03 mag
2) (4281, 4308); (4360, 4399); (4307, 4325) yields 0.04 mag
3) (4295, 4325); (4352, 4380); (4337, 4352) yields 0.05 mag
